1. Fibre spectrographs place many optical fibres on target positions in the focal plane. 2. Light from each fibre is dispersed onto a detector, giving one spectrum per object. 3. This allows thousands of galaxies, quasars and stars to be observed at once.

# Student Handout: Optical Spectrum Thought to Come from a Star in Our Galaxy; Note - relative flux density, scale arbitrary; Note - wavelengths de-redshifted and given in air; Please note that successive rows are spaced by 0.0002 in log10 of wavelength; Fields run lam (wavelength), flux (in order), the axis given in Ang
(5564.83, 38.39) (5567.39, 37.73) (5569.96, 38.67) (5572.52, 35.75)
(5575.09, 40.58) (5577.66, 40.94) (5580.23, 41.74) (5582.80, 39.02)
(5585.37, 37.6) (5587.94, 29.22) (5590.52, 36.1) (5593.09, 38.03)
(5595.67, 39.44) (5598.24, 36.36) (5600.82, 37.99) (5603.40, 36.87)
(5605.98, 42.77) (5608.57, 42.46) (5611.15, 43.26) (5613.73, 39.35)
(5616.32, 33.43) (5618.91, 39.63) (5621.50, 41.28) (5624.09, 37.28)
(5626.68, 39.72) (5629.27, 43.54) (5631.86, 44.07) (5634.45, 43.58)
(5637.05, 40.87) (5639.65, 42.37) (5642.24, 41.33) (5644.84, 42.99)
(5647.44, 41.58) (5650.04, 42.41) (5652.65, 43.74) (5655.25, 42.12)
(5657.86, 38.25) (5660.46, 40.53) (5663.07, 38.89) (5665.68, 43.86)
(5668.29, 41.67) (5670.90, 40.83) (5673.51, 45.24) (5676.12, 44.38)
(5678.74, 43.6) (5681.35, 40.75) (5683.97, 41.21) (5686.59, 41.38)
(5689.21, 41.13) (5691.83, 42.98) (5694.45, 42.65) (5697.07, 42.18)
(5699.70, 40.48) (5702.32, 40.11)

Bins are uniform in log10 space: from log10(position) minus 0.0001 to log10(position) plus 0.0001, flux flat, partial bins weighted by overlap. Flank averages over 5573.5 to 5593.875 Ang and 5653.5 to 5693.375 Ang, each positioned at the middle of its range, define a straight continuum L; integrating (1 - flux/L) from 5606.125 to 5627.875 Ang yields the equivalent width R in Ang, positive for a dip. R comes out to -0.22 Ang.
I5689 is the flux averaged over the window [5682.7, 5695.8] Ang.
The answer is 41.9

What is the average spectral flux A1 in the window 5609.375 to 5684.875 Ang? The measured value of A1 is 41.5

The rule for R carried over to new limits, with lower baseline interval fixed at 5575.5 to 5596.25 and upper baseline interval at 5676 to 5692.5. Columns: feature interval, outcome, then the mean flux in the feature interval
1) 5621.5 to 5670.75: -1.5 Ang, 41.6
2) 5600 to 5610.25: -0.4 Ang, 40.2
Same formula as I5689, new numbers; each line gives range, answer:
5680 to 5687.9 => 41.1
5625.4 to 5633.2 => 42.5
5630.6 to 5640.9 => 42.7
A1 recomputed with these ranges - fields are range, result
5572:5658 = 39.9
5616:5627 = 38.6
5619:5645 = 41.6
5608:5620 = 39.5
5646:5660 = 41.6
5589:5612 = 39.1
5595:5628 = 39.2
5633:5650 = 42.2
